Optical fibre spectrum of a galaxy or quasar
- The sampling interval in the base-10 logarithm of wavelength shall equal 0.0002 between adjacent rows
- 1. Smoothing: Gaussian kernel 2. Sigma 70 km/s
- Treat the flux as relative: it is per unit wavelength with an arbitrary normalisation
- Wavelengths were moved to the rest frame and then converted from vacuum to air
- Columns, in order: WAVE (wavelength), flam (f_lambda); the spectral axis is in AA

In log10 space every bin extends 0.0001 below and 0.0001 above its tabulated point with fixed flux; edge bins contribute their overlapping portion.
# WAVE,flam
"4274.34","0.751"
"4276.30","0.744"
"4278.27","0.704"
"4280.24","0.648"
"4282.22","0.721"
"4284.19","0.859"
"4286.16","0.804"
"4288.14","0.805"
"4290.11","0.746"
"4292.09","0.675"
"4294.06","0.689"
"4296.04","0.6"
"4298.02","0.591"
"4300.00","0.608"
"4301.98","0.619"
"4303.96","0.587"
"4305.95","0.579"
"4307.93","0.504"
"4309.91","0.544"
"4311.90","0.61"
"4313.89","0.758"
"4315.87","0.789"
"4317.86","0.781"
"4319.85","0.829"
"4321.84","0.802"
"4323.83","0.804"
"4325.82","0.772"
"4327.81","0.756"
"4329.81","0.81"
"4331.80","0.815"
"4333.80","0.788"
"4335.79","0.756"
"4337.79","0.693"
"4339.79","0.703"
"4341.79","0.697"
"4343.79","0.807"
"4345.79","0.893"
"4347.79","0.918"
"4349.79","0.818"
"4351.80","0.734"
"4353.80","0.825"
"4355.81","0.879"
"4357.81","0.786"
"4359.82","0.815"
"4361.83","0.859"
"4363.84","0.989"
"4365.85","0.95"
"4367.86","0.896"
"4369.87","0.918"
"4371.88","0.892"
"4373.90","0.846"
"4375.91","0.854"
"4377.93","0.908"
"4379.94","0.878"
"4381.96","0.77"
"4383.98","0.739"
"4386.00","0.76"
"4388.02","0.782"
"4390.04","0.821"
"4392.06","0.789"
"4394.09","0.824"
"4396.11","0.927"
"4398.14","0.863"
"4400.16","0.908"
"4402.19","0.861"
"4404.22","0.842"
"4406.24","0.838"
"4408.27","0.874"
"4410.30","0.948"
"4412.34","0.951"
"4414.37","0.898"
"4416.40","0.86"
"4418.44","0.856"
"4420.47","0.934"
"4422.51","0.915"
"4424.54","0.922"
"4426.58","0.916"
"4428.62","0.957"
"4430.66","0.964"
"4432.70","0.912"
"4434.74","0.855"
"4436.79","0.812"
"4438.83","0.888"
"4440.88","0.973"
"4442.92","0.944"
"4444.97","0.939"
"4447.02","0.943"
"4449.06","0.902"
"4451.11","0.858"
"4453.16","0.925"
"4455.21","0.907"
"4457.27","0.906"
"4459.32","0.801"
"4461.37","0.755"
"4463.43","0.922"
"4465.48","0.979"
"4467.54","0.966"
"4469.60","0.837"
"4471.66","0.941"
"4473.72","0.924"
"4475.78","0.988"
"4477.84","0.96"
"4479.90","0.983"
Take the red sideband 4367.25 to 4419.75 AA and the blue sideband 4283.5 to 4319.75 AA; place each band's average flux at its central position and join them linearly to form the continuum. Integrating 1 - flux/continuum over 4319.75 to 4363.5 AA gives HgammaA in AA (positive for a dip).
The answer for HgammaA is -2.6 AA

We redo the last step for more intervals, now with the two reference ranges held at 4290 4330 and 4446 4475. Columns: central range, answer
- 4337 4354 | -1.2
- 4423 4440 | -0.9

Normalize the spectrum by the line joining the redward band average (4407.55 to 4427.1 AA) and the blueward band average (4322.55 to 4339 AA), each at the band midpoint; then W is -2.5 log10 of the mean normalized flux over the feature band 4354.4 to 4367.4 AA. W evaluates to -0.07 mag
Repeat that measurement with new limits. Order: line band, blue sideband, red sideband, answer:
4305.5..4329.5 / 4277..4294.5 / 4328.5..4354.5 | 0.08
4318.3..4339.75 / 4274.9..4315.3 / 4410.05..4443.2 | -0.07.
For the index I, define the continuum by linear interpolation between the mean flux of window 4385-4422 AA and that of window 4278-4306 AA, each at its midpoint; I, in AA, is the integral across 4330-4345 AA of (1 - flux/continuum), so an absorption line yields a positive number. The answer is 0.0 AA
